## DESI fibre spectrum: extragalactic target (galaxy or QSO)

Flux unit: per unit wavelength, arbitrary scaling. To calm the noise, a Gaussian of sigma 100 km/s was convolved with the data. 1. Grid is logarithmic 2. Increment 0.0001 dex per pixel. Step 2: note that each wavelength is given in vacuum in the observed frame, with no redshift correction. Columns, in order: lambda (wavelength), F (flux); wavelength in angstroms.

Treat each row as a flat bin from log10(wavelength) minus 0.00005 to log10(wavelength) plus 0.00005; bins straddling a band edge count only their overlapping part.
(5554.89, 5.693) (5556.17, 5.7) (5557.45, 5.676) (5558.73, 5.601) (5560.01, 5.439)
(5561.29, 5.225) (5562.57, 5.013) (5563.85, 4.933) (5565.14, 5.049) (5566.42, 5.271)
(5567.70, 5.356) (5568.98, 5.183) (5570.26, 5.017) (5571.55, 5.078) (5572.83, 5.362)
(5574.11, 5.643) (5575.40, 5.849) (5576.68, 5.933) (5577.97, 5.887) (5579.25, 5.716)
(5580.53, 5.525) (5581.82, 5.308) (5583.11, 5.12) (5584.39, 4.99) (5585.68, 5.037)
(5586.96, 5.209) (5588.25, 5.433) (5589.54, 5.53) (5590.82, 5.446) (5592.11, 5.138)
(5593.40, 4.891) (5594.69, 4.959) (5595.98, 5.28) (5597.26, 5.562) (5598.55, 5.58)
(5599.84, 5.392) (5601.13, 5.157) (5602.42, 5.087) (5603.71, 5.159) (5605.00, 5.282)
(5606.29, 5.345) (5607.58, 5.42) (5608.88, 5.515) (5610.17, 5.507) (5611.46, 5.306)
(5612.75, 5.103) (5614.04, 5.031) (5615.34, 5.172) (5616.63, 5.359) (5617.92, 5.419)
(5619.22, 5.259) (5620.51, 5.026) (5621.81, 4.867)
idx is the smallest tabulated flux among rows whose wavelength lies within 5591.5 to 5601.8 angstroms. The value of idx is 4.891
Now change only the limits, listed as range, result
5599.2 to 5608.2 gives 5.087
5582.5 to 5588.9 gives 4.99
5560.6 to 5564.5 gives 4.933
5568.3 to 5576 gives 5.017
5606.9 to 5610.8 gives 5.42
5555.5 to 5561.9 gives 5.225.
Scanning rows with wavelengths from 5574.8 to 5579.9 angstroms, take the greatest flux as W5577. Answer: 5.933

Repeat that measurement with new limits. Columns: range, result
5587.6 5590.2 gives 5.53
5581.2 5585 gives 5.308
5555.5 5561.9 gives 5.7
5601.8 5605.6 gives 5.282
